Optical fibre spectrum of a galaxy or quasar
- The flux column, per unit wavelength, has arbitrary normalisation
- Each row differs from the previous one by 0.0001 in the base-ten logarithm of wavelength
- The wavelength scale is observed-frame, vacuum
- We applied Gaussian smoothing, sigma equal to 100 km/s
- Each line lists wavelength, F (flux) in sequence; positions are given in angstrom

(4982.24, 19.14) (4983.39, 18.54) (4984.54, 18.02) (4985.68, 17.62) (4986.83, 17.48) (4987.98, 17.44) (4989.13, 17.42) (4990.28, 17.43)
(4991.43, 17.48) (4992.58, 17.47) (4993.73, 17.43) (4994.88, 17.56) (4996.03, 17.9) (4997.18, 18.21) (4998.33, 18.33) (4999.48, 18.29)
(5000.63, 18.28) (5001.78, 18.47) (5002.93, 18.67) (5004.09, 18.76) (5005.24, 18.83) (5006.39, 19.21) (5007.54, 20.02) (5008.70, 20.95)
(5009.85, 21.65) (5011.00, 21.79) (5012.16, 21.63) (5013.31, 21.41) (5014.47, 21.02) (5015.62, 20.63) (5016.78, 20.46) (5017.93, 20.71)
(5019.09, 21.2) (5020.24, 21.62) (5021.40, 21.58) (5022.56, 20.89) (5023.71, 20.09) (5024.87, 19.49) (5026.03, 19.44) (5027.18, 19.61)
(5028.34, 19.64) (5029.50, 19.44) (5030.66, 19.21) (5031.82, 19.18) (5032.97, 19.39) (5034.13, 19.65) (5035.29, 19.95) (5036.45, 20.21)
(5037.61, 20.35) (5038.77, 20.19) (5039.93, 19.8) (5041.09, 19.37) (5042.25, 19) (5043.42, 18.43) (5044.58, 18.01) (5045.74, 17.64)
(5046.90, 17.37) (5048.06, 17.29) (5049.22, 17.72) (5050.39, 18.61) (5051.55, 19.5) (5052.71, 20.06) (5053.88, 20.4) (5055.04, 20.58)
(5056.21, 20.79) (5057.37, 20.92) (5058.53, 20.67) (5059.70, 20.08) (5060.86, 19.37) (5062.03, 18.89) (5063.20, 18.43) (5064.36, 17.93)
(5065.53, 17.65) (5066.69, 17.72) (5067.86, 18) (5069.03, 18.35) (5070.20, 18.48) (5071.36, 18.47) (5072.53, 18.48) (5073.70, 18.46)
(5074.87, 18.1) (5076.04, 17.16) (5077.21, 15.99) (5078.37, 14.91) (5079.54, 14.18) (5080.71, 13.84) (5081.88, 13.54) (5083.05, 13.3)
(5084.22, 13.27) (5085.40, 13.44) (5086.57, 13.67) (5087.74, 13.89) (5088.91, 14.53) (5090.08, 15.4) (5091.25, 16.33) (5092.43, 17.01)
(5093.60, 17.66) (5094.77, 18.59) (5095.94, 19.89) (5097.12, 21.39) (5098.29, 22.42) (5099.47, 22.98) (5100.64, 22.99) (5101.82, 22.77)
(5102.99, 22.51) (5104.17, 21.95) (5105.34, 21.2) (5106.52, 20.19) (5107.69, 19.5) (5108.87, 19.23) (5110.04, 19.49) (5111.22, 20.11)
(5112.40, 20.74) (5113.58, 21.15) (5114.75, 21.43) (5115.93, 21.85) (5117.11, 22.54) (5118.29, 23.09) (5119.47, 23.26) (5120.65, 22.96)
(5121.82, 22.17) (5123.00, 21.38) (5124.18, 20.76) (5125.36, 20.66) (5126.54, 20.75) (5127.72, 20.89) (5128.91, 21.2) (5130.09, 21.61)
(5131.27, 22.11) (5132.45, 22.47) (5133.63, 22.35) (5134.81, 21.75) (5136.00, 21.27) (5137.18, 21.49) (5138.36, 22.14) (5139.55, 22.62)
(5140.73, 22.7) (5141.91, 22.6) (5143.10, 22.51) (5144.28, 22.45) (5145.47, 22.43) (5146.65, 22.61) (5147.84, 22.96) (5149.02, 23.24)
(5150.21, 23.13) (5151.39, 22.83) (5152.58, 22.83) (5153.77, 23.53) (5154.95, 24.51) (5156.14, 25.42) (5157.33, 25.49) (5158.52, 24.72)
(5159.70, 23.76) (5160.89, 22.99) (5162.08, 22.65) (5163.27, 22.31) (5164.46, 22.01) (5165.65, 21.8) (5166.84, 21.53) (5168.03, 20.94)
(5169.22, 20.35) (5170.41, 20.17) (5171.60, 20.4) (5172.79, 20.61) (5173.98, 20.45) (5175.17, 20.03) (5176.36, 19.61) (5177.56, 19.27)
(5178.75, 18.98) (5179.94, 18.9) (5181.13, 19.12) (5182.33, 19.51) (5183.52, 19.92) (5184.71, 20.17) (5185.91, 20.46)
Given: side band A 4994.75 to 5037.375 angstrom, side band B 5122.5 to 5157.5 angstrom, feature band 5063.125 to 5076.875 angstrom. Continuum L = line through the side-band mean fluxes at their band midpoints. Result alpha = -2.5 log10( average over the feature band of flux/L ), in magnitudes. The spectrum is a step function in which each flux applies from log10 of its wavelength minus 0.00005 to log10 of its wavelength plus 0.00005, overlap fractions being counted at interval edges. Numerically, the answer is 0.16 mag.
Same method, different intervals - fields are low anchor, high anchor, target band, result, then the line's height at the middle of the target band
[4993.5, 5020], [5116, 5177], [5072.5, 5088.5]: 0.362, 21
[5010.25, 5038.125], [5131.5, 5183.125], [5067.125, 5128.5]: 0.124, 21.2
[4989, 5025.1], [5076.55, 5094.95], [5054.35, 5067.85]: -0.180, 16.4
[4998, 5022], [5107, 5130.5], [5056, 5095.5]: 0.222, 20.8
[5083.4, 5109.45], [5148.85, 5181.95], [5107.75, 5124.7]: -0.098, 19.5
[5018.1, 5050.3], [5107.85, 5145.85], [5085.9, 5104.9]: 0.106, 20.9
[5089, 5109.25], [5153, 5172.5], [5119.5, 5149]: -0.028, 21.4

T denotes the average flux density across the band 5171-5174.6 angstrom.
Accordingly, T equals 20.5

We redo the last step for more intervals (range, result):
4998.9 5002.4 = 18.4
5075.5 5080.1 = 15.6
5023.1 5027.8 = 19.7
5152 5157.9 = 24.3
